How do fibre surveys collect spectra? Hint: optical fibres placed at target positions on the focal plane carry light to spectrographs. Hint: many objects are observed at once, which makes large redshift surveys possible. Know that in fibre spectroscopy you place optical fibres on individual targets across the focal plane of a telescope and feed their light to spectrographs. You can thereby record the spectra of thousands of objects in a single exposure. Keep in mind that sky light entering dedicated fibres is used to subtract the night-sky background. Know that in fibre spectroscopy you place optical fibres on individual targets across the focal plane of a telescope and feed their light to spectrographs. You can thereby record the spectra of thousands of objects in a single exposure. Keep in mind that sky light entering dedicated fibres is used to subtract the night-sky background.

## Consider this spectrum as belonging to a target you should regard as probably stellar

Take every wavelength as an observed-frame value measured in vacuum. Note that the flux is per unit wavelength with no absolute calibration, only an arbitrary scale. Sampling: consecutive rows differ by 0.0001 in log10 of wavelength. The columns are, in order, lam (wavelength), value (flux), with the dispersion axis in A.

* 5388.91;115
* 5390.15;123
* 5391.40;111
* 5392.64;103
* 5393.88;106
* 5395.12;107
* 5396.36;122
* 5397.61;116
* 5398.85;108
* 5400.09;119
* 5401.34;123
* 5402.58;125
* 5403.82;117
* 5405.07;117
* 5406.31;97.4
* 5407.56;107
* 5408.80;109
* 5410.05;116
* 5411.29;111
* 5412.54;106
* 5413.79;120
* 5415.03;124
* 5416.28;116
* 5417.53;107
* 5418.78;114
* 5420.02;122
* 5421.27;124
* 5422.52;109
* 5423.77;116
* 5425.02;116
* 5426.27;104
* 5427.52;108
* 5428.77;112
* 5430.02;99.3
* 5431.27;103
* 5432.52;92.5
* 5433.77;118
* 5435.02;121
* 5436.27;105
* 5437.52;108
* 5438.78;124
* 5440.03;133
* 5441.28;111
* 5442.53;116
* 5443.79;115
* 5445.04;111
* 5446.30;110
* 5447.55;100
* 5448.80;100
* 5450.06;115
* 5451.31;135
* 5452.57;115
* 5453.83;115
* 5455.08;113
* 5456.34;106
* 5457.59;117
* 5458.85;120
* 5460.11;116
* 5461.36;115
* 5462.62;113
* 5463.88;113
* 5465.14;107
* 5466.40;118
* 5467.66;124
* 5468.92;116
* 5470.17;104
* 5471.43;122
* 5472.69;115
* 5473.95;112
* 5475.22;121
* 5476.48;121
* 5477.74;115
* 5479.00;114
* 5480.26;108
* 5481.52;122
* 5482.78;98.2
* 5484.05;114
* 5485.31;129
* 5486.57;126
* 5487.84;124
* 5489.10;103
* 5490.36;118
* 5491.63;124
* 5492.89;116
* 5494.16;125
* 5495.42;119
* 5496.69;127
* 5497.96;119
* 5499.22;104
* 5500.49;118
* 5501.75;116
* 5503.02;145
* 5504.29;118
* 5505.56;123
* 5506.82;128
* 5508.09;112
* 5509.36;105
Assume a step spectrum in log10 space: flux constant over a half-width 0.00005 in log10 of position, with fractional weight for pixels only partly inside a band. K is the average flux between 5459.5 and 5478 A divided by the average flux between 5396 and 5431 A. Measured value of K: 1.0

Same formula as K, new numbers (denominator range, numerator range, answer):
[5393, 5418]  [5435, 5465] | 1.01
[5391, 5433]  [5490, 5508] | 1.08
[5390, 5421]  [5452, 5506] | 1.03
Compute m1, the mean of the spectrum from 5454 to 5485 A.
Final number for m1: 115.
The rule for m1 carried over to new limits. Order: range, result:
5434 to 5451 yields 114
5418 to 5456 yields 113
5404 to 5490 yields 114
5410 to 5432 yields 112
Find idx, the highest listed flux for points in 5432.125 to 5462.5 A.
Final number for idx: 135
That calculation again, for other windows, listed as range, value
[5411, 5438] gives 124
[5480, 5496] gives 129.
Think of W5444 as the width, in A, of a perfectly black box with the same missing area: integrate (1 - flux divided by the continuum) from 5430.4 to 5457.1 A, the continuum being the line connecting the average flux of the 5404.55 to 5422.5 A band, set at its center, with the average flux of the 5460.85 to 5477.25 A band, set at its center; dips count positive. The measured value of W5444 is 0.4 A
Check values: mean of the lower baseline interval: 113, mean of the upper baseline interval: 115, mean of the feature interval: 113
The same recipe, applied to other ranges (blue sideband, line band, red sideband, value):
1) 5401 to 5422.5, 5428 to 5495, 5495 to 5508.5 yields 2.1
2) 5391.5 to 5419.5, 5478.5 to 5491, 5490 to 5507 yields 0.5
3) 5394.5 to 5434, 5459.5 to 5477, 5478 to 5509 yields 0.2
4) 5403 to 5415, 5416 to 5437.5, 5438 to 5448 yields 0.5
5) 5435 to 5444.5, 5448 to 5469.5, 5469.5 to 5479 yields 0.2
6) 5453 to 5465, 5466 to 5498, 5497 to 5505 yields 0.0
